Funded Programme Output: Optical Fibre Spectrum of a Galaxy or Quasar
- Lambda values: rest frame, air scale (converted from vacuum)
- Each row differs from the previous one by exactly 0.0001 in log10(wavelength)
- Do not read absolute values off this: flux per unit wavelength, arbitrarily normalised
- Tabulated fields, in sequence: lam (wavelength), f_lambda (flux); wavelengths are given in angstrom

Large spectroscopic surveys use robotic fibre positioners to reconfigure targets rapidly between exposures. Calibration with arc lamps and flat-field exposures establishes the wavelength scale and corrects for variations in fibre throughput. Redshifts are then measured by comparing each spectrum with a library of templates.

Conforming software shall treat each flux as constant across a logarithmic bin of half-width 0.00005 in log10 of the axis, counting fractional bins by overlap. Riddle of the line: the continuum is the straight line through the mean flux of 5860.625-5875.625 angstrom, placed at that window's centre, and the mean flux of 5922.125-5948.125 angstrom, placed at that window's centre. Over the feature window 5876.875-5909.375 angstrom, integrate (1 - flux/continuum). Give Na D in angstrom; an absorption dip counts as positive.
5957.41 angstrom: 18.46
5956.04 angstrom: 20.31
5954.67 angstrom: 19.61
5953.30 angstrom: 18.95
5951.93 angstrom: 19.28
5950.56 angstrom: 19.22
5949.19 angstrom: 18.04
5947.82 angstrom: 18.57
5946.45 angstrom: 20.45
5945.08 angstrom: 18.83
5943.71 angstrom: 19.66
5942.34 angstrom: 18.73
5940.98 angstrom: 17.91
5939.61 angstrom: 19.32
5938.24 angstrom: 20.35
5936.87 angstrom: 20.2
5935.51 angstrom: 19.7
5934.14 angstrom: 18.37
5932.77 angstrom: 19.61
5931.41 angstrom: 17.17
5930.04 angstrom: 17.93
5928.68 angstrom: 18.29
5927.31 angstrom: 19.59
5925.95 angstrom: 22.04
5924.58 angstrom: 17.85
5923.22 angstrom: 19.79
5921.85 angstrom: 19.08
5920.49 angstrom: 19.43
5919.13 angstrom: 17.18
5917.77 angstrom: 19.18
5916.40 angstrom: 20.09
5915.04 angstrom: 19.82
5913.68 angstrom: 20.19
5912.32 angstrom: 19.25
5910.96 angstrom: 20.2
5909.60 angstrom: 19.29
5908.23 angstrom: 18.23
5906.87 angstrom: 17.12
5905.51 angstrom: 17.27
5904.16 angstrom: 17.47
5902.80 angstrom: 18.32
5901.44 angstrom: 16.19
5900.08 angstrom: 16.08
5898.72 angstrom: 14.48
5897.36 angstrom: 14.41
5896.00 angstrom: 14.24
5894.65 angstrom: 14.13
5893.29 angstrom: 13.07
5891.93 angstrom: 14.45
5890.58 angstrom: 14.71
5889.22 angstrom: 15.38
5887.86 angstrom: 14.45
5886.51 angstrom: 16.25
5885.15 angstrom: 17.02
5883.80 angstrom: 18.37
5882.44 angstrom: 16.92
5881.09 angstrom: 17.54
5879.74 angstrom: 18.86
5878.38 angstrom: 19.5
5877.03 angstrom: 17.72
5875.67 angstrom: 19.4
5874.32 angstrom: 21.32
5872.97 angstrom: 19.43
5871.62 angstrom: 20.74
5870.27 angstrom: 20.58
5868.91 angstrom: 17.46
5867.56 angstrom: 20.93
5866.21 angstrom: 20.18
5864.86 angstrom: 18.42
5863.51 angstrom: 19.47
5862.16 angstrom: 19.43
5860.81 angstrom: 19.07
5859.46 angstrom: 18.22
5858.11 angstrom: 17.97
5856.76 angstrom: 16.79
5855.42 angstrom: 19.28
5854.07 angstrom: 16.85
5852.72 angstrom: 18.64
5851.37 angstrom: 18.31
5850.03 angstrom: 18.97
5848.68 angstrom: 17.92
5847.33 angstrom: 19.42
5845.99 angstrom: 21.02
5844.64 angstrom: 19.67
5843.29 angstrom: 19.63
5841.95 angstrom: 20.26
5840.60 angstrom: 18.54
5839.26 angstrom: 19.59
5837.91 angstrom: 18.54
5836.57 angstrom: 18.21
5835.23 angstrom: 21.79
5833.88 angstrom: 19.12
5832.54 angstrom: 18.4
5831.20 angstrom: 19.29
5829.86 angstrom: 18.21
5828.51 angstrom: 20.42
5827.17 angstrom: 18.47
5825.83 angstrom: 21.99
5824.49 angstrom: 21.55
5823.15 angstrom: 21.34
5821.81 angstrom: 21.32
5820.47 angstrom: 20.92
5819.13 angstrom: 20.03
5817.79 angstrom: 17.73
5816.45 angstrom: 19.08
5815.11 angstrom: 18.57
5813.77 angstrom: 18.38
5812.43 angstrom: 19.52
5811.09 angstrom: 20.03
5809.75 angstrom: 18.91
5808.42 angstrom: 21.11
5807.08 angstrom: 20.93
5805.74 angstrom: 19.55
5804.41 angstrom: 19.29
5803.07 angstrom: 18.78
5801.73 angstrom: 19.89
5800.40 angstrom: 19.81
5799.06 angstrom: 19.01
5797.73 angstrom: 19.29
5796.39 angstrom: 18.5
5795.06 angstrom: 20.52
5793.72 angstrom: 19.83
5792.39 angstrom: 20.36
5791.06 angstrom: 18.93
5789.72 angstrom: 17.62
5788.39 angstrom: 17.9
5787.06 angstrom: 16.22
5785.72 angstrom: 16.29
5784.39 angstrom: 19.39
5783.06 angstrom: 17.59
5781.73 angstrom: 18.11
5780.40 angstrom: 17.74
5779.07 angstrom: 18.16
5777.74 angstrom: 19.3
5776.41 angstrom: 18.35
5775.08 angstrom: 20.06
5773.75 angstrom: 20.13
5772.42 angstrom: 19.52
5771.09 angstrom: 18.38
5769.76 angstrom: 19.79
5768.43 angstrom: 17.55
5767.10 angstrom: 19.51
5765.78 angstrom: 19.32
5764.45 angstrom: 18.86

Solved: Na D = 5.3 angstrom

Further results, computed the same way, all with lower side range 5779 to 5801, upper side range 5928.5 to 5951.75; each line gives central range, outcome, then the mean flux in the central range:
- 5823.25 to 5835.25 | -0.8 angstrom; 19.9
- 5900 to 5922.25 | 0.4 angstrom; 18.6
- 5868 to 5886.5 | 0.0 angstrom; 18.8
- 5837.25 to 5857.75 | -0.2 angstrom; 18.9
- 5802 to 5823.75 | -1.3 angstrom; 19.7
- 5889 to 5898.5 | 2.3 angstrom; 14.3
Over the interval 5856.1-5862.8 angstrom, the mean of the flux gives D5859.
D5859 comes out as 18.3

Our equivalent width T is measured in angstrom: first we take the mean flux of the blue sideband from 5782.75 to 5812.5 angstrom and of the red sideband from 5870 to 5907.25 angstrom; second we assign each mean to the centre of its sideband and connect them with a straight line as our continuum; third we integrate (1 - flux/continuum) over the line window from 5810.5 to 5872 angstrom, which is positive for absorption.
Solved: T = -4.4 angstrom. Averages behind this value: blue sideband 19.1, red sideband 16.9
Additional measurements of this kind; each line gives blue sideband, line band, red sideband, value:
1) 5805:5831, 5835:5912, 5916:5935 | 5.6 angstrom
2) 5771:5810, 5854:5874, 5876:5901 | -2.8 angstrom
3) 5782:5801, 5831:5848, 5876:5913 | -1.7 angstrom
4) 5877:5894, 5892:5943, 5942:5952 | -0.8 angstrom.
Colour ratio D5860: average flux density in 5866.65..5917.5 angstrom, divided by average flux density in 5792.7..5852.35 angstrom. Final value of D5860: 0.9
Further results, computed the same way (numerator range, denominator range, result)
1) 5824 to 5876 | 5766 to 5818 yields 1.02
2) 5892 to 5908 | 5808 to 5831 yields 0.79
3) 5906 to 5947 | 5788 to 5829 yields 0.97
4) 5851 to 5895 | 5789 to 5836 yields 0.91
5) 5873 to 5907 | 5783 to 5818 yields 0.87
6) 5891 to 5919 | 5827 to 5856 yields 0.90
